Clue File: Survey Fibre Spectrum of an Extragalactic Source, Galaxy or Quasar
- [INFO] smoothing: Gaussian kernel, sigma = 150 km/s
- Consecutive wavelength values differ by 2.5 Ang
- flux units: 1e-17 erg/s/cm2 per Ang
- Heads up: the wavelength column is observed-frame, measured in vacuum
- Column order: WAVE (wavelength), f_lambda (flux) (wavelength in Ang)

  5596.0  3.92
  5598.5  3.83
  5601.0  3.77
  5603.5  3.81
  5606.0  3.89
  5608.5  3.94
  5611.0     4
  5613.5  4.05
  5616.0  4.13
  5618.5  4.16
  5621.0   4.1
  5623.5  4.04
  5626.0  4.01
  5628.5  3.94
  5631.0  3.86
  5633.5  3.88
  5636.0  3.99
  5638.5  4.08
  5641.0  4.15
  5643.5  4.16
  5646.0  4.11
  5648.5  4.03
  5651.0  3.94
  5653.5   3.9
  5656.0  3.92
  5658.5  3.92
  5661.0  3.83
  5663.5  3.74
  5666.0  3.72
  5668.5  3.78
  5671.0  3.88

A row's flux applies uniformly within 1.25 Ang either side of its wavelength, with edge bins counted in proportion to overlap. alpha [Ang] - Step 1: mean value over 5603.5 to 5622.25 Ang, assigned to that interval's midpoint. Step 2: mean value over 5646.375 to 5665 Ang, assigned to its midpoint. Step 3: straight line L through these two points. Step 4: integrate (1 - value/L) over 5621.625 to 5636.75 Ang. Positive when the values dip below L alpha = 0.1 Ang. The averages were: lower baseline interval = 4.02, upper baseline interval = 3.9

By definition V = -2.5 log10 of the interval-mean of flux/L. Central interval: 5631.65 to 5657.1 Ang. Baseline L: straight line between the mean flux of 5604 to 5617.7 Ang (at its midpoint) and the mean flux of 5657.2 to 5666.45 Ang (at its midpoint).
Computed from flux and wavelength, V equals -0.04 mag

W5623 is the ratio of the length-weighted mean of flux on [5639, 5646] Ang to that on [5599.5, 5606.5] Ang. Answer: 1.08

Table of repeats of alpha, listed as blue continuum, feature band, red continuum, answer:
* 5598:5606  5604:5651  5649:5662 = -2.0 Ang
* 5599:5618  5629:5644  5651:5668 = -0.5 Ang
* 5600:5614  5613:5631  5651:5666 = -0.7 Ang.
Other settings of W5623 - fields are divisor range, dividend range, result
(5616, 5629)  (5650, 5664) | 0.95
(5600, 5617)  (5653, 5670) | 0.97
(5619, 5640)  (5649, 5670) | 0.96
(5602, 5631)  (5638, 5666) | 0.99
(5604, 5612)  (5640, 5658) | 1.02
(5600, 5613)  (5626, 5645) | 1.03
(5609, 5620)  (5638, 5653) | 1.00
